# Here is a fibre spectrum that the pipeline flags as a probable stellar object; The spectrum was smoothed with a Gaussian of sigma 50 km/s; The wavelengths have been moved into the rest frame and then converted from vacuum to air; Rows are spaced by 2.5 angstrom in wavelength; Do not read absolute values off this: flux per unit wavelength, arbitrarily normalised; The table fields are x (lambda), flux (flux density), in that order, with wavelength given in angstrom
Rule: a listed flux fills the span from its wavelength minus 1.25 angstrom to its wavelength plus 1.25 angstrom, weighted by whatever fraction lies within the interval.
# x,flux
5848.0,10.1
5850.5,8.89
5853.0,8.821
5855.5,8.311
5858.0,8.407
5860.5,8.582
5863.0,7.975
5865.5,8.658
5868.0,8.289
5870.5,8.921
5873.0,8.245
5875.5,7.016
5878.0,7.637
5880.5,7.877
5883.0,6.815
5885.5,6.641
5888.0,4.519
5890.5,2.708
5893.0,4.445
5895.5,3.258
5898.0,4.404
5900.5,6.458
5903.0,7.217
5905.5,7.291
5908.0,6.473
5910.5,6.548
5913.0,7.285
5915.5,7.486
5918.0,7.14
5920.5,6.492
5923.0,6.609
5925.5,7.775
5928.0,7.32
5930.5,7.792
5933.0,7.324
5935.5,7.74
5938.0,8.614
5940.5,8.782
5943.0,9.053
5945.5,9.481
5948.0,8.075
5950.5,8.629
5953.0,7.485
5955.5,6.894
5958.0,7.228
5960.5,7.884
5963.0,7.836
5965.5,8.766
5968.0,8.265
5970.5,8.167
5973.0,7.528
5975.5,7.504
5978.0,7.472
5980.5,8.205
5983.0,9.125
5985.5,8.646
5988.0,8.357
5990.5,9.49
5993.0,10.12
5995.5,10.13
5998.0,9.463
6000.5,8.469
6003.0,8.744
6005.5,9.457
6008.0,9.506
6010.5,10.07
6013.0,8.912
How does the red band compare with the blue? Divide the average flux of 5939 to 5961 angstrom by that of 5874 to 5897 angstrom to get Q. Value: 1.4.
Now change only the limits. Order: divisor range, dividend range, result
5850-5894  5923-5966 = 1.08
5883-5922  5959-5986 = 1.37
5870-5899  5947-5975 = 1.32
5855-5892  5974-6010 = 1.22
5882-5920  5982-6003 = 1.55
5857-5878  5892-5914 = 0.72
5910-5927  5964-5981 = 1.13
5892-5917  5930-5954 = 1.36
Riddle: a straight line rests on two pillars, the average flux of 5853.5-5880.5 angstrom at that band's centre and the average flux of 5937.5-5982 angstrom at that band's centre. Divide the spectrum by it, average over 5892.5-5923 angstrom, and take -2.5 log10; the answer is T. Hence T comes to 0.29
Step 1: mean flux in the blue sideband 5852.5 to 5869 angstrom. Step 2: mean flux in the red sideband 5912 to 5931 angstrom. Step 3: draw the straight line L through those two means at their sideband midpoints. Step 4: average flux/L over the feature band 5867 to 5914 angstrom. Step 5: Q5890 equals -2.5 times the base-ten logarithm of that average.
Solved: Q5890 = 0.22 mag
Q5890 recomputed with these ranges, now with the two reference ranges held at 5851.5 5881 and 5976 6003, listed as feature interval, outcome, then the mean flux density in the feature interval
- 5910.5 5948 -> 0.11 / 7.75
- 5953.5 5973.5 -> 0.12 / 7.82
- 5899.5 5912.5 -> 0.23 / 6.83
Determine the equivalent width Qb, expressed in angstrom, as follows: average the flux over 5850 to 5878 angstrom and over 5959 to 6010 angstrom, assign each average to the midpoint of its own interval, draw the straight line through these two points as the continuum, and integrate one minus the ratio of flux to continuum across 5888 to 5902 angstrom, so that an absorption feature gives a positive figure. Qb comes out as 6.8 angstrom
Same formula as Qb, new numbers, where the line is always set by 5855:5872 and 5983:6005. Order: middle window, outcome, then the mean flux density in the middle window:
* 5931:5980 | 5.07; 8.04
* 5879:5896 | 6.49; 5.3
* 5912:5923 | 2.15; 7.04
